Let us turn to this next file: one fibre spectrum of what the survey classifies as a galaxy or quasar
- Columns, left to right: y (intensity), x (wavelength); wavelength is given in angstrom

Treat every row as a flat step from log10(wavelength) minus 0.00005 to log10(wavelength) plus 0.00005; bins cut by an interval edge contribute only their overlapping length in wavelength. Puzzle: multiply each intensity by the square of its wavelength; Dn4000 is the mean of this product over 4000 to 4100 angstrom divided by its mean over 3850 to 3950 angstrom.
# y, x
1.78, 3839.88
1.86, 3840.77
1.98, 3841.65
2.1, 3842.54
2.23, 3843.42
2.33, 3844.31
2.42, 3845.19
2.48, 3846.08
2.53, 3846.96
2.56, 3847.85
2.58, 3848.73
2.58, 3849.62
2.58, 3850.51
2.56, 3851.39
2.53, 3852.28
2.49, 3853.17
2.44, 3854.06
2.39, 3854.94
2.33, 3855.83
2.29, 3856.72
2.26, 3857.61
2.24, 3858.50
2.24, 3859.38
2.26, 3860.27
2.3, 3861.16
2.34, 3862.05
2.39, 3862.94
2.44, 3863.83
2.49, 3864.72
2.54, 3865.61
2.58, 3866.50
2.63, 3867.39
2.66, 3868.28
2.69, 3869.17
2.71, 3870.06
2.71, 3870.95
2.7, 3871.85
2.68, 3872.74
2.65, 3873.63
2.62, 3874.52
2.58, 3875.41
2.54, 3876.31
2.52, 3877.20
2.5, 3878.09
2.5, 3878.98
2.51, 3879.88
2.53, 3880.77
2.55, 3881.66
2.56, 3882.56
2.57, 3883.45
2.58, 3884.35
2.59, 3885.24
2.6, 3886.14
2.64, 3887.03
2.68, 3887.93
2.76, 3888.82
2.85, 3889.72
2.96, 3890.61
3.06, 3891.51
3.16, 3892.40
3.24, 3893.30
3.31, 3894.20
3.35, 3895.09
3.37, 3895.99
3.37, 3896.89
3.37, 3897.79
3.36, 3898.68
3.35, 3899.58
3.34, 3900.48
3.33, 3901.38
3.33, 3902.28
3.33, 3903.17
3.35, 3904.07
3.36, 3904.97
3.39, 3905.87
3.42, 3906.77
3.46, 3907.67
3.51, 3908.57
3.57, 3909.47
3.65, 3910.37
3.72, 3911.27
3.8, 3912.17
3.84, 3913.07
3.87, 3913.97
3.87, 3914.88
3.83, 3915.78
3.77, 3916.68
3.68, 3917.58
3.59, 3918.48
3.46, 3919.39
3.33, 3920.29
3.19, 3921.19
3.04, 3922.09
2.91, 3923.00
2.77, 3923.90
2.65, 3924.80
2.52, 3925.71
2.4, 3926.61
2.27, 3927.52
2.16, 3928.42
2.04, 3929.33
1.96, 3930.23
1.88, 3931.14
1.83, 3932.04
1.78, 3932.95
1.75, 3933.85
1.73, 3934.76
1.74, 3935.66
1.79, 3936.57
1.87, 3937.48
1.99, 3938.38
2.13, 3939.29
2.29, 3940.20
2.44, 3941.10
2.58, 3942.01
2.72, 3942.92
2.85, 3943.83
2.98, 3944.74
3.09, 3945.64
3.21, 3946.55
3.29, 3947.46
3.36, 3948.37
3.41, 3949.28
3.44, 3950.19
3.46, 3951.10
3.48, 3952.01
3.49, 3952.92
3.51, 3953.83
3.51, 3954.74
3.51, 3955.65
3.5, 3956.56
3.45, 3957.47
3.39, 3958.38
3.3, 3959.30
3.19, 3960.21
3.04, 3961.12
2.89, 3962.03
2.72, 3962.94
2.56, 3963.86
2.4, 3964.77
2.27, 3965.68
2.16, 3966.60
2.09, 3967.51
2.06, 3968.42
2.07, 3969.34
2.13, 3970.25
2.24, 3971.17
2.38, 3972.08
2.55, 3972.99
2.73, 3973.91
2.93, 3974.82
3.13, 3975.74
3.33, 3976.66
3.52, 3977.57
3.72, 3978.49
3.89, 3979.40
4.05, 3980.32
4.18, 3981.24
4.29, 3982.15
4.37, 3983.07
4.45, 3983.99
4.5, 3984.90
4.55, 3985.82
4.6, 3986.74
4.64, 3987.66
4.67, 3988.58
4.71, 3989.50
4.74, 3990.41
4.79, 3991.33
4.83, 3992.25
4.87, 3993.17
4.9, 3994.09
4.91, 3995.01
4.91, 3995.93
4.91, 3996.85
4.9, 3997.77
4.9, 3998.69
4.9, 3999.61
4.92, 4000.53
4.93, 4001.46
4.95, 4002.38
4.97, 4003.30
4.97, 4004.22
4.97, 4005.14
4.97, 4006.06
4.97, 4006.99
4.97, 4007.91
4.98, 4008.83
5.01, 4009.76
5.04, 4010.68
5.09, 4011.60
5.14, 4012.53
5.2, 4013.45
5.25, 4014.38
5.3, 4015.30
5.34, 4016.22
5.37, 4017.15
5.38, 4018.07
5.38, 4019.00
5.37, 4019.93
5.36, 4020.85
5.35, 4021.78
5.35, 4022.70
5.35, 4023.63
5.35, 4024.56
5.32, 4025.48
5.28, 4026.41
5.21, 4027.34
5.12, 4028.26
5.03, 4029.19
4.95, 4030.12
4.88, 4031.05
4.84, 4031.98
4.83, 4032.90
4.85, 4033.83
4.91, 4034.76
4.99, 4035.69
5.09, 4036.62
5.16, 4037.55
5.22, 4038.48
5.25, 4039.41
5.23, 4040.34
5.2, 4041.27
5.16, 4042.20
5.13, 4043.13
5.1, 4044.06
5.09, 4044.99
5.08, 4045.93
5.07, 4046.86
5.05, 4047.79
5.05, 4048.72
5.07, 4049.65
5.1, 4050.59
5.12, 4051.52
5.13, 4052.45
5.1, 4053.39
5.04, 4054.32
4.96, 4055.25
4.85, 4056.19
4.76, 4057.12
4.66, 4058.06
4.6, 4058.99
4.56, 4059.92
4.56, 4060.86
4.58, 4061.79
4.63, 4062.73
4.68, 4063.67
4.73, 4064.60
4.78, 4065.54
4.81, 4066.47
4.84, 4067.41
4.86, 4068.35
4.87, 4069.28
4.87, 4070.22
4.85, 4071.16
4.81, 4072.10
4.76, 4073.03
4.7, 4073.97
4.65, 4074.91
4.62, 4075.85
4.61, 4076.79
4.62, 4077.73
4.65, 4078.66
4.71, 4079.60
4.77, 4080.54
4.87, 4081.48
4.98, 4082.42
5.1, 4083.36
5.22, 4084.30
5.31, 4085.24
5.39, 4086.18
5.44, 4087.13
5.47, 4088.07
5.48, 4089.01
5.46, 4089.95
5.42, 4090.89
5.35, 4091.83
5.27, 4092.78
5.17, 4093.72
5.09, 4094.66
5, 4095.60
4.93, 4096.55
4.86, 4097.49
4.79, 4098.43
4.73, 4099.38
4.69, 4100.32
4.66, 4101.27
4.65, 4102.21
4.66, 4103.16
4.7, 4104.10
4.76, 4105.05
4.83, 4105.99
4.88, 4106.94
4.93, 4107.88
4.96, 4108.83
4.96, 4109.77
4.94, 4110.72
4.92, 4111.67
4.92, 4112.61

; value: 1.9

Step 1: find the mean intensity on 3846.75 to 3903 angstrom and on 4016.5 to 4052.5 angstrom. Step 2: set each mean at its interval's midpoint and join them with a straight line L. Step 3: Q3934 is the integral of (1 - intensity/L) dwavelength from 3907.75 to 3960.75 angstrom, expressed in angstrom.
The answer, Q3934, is 9.3 angstrom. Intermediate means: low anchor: 2.7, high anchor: 5.15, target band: 2.96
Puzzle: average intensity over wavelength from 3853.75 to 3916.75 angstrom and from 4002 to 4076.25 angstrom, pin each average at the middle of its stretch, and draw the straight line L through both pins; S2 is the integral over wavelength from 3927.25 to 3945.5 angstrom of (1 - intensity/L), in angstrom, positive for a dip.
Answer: 7.40 angstrom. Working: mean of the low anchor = 2.92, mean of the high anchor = 5.01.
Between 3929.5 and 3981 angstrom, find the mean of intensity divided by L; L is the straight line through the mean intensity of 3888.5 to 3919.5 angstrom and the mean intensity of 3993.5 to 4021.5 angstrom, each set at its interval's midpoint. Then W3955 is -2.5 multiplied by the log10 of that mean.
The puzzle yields 0.47 mag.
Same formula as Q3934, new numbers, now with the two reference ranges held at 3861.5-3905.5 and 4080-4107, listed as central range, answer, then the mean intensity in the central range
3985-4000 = -3.1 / 4.79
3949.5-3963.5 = 1.1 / 3.32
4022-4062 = -4.9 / 5.03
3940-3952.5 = 1.6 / 3.06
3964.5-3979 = 4.4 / 2.62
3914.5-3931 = 1.5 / 2.94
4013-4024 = -2.8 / 5.33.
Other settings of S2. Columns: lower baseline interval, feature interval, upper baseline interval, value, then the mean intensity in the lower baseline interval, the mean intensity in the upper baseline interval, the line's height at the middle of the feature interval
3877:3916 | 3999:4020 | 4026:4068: -2.72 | 3.16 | 4.96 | 4.51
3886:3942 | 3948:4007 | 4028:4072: 1.65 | 2.94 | 4.94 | 3.87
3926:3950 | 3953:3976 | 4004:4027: 3.48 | 2.38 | 5.2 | 3.35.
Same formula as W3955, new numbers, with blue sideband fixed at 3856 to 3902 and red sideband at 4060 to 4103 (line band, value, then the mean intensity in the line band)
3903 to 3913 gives -0.160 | 3.52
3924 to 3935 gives 0.475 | 2.11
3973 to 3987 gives -0.002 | 3.83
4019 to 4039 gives -0.183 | 5.14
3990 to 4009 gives -0.216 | 4.91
